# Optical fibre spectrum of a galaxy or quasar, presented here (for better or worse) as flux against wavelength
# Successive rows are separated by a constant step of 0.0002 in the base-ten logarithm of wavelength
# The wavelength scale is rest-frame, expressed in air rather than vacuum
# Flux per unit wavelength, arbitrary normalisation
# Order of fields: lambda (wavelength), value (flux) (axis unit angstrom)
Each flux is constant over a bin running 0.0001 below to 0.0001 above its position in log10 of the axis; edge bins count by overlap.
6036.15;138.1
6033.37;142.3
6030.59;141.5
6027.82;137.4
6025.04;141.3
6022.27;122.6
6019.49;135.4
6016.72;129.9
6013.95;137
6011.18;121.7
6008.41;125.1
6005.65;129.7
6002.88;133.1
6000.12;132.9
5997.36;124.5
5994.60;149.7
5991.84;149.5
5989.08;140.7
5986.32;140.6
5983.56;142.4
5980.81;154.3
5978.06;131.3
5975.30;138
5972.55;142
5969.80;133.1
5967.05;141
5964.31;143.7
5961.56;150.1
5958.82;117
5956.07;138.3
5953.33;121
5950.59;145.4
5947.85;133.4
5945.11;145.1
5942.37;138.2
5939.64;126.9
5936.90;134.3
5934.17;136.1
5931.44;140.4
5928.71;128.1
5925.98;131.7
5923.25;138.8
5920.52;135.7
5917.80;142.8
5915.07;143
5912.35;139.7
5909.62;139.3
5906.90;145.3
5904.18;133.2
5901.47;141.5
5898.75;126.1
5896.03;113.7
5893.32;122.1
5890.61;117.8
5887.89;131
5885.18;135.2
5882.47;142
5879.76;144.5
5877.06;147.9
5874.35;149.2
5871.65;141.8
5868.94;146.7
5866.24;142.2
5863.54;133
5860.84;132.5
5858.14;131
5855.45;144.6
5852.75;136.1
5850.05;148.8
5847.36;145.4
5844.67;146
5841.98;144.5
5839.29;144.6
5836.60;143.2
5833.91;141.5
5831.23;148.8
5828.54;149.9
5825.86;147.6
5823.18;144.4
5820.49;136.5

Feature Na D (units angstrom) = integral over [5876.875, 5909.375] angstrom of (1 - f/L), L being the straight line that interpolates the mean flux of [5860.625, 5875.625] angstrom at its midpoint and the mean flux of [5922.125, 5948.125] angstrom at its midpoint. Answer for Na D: 1.4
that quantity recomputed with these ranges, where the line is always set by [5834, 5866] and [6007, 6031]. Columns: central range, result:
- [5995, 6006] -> 0.10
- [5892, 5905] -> 1.06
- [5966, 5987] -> -0.94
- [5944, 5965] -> -0.15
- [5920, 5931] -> 0.24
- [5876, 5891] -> 0.20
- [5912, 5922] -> -0.21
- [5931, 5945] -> 0.06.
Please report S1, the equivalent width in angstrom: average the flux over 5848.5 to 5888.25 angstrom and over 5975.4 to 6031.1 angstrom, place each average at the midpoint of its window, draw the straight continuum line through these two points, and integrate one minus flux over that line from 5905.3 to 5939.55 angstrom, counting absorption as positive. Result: 0.33 angstrom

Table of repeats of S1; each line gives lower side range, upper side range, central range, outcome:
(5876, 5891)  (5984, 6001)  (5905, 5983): 0.6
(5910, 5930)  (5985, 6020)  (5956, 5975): -0.3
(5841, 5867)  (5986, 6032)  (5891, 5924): 0.9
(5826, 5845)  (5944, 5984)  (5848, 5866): 0.8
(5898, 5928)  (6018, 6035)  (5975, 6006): -0.5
